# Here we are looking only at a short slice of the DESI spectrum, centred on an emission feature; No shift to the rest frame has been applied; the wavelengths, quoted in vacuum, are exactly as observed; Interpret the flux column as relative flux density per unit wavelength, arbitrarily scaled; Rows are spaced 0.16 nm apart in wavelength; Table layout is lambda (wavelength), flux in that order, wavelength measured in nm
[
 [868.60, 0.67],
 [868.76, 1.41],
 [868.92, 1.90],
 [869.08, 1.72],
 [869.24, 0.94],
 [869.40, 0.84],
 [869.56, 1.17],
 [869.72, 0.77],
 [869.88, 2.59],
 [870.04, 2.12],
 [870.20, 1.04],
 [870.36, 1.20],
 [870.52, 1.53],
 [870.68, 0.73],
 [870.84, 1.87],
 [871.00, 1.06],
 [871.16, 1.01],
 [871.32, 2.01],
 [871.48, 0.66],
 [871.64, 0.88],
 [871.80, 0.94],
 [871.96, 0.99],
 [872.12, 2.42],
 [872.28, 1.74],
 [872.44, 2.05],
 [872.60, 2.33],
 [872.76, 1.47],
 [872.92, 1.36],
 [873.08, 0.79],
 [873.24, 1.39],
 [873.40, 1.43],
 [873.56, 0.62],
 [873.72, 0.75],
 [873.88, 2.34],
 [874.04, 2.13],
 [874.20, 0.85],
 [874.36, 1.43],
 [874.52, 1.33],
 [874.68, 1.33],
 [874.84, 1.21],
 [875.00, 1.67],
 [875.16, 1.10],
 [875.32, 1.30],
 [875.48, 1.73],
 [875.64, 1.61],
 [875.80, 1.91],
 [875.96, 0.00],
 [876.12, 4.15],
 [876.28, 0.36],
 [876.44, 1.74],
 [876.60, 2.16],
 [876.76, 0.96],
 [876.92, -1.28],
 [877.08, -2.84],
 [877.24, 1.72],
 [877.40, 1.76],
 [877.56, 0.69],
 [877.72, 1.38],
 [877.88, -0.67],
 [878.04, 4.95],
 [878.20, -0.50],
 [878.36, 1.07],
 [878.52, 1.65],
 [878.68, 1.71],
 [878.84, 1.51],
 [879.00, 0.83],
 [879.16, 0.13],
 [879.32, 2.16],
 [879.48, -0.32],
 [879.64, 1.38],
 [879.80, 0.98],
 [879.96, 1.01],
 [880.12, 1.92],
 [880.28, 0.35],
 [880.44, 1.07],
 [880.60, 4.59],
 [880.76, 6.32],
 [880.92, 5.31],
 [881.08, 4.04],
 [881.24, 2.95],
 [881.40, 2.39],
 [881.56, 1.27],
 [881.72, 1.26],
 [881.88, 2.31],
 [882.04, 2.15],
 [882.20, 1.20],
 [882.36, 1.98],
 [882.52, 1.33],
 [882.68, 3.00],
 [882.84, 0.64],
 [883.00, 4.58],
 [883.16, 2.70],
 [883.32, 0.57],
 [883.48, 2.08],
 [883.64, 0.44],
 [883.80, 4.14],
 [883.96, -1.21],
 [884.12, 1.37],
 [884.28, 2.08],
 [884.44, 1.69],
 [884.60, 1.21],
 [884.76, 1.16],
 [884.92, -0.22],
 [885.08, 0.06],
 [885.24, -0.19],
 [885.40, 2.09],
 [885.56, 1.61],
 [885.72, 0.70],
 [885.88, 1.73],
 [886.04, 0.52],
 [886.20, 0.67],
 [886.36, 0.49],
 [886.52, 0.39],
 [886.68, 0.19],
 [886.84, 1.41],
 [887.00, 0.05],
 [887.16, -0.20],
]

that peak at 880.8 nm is [O III]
